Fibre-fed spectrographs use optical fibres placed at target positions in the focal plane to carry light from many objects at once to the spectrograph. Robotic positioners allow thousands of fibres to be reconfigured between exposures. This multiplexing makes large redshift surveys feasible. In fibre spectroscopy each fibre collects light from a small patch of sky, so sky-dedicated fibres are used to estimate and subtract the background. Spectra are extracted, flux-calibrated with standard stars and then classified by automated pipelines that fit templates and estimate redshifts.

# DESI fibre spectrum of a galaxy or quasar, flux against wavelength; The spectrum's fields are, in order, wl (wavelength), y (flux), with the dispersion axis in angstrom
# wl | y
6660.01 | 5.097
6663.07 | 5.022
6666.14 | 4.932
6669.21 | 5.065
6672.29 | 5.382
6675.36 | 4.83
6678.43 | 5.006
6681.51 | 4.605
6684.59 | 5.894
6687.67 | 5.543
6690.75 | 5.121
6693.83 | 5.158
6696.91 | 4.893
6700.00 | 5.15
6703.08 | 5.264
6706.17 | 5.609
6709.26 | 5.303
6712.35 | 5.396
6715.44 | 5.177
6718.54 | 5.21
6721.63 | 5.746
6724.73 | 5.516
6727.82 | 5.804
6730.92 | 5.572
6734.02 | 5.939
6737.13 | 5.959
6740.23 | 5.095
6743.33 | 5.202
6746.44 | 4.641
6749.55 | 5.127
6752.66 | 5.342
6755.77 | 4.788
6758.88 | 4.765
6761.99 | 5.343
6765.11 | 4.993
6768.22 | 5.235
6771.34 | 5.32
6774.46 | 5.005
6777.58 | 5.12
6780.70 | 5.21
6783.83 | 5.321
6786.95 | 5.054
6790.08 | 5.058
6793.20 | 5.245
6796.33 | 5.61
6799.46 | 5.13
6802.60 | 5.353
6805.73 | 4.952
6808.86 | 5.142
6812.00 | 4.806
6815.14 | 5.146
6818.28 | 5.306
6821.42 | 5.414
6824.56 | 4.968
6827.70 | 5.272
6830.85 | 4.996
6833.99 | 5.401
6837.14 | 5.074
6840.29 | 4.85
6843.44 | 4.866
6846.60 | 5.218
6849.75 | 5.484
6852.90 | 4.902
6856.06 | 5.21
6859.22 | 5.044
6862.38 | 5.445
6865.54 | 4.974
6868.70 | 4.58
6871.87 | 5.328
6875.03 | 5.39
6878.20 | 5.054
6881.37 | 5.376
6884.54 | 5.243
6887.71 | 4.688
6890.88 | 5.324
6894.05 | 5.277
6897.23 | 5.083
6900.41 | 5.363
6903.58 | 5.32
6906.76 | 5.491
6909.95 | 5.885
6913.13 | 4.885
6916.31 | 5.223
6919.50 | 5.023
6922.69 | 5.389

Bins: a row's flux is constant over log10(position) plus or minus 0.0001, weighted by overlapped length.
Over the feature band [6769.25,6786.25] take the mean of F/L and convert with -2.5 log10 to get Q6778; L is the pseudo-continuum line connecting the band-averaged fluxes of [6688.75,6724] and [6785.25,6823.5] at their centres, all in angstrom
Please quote 0.005 mag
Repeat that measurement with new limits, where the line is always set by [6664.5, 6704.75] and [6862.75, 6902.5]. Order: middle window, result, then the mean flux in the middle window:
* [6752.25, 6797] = 0.00 mag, 5.15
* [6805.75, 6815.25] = 0.03 mag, 5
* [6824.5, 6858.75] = 0.01 mag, 5.12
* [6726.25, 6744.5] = -0.09 mag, 5.61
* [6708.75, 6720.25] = -0.03 mag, 5.28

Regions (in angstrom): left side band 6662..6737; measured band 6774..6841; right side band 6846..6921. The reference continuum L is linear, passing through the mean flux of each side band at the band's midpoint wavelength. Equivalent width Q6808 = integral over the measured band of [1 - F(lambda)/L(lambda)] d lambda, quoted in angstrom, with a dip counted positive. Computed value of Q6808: 1.08 angstrom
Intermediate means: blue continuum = 5.31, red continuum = 5.2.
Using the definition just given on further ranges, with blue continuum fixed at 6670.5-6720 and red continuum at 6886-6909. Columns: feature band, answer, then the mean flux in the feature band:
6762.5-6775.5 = 0.17 angstrom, 5.16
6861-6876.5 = 0.29 angstrom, 5.14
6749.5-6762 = 0.46 angstrom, 5.03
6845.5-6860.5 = 0.18 angstrom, 5.17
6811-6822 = 0.14 angstrom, 5.16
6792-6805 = -0.20 angstrom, 5.31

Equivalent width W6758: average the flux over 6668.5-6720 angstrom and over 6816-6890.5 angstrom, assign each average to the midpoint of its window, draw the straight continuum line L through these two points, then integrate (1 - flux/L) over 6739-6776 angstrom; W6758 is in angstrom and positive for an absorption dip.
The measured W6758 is 0.8 angstrom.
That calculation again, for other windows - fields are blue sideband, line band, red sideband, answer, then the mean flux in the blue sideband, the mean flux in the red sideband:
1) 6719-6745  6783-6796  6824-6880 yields 0.4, 5.58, 5.12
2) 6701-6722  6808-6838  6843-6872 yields 0.0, 5.36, 5.1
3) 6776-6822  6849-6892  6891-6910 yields 1.4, 5.19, 5.36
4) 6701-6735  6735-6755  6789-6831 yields 0.6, 5.49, 5.18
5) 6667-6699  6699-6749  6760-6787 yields -2.4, 5.14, 5.18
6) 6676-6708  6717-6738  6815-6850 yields -1.9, 5.21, 5.16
